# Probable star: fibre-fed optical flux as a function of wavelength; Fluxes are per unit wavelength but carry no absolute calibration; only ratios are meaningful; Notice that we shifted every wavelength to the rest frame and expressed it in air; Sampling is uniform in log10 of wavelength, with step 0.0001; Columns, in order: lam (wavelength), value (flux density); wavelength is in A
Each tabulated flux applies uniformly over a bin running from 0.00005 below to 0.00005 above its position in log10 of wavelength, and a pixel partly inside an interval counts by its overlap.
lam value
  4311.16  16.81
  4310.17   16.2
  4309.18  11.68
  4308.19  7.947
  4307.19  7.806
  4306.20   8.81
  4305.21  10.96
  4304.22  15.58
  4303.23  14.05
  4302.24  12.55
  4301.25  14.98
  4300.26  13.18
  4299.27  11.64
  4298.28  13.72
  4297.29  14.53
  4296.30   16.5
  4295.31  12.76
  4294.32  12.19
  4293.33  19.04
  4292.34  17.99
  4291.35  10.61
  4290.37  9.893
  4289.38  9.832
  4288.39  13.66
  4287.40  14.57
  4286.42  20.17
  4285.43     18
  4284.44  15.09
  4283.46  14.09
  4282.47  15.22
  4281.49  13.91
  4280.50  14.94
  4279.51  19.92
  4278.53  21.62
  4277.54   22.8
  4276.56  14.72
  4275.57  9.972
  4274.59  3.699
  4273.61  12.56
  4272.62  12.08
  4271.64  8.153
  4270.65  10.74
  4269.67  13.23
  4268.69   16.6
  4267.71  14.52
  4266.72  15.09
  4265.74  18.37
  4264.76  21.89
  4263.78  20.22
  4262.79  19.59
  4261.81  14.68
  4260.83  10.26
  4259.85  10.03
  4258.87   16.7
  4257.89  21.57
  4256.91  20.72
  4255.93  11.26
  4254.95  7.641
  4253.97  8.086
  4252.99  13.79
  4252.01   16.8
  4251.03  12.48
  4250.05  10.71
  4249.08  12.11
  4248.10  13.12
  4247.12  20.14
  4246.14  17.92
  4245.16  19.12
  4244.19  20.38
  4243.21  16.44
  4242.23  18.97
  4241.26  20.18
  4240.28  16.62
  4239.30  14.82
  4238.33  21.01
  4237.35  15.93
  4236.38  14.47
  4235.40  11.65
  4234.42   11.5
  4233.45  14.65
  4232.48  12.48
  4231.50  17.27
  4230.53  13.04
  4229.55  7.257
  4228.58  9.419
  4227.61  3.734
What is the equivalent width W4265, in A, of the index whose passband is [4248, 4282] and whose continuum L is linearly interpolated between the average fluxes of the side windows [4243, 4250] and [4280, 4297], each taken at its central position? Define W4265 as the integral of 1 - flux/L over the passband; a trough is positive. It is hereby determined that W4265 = 2.8 A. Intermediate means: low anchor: 16.7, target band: 14.4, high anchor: 14.6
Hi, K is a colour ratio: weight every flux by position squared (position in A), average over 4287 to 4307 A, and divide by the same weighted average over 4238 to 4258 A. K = 0.9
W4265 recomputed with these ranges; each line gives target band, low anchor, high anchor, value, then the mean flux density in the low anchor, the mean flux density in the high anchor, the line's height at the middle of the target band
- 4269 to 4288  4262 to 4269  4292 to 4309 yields 1.7 A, 17.9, 13.1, 16.1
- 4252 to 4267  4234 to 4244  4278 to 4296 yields 0.4 A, 16.3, 15.2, 15.8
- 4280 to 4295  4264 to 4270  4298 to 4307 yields -0.2 A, 16.9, 12.6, 14.4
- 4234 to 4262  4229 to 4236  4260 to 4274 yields -3.5 A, 12.5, 14.7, 13.5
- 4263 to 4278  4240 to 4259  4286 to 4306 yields 0.5 A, 15.7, 13.8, 14.9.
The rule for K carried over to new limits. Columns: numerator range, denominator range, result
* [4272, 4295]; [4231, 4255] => 0.97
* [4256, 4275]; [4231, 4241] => 0.99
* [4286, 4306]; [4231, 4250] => 0.88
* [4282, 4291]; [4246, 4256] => 1.13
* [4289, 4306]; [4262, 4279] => 0.91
